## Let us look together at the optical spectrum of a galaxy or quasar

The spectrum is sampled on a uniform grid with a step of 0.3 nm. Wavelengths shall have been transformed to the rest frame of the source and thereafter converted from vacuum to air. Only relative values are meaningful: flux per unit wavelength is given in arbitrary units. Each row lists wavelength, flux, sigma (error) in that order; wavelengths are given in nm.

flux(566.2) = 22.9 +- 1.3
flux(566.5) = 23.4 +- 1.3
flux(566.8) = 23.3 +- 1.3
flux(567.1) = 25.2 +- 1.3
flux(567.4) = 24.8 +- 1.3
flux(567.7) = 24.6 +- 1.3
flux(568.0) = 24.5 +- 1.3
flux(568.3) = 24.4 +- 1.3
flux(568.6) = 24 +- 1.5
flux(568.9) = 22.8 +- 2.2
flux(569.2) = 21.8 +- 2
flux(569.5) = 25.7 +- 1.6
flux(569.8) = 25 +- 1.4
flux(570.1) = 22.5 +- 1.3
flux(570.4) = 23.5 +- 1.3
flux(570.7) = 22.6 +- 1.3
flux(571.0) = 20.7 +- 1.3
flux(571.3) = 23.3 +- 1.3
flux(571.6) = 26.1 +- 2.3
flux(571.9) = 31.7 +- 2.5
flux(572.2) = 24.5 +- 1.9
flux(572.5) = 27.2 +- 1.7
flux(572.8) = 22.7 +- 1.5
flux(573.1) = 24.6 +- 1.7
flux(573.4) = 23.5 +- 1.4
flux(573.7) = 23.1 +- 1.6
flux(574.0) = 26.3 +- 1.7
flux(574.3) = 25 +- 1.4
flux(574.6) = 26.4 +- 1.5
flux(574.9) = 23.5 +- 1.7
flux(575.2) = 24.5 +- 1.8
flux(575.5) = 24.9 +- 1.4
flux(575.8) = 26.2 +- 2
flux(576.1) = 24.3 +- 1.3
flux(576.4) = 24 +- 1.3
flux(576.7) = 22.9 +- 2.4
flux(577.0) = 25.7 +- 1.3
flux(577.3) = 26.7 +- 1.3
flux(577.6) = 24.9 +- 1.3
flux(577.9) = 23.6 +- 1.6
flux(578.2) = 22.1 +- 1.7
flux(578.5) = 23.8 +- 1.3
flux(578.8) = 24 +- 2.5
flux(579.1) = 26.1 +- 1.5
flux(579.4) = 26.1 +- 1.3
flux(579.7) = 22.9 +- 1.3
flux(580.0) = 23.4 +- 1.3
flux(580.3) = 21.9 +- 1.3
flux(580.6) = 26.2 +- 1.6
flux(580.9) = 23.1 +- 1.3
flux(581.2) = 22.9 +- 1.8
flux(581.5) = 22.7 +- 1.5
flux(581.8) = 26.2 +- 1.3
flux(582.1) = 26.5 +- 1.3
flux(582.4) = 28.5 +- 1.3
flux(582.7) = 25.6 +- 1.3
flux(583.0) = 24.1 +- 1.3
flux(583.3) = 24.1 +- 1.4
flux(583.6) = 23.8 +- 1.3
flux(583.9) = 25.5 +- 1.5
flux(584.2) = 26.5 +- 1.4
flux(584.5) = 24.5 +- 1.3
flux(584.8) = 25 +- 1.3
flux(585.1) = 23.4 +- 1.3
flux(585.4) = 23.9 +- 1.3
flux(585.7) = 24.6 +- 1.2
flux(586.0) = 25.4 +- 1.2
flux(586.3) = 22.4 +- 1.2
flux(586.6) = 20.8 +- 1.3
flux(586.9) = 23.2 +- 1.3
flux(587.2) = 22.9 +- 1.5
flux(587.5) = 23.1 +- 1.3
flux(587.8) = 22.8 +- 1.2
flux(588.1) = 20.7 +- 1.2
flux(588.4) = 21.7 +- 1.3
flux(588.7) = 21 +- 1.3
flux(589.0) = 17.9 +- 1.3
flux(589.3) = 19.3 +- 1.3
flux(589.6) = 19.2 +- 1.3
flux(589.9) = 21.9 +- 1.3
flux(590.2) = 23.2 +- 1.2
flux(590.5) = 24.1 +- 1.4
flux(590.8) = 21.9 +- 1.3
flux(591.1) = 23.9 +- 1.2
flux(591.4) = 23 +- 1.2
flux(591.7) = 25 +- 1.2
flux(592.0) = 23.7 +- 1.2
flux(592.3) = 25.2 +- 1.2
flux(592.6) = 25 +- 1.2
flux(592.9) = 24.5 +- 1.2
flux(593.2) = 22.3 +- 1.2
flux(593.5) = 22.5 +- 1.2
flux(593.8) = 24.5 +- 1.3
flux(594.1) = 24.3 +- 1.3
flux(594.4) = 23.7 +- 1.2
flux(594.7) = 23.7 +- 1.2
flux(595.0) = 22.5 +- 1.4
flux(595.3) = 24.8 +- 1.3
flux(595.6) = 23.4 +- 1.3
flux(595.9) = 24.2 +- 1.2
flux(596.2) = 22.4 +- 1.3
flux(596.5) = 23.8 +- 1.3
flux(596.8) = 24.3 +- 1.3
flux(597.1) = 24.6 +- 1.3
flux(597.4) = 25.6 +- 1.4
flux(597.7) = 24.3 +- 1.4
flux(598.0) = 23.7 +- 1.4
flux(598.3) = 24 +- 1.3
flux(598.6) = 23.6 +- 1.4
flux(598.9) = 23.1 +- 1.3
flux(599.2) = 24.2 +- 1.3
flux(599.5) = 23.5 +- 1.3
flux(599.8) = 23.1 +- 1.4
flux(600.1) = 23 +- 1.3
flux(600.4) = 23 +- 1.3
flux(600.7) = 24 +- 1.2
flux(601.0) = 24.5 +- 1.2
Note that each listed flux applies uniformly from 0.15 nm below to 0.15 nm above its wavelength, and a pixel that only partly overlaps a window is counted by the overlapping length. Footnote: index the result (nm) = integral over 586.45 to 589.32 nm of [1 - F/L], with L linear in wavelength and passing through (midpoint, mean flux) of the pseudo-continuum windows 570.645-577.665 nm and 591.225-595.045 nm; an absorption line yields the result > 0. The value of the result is 0.32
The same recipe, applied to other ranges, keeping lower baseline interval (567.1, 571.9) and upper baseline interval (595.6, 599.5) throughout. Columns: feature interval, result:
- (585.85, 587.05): 0.05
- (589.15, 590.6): 0.15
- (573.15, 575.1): -0.05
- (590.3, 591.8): 0.03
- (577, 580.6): -0.04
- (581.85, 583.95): -0.13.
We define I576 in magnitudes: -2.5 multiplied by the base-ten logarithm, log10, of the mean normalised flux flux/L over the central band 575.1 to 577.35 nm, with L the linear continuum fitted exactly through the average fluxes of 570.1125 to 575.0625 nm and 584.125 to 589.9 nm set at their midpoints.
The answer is -0.03 mag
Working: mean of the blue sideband 24.6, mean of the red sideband 22.5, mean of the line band 24.8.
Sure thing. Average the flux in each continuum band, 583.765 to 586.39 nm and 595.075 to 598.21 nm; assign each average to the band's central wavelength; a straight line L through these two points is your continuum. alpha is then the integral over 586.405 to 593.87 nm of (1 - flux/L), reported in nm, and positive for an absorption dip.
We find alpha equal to 0.571 nm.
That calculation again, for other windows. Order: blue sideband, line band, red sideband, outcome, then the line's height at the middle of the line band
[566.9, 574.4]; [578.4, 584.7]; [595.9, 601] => -0.14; 24.2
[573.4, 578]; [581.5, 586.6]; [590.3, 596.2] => -0.11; 24.3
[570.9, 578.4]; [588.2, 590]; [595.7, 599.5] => 0.31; 24.3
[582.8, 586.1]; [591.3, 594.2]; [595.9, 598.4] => 0.03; 24.3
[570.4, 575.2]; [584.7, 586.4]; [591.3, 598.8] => 0.01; 24.3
